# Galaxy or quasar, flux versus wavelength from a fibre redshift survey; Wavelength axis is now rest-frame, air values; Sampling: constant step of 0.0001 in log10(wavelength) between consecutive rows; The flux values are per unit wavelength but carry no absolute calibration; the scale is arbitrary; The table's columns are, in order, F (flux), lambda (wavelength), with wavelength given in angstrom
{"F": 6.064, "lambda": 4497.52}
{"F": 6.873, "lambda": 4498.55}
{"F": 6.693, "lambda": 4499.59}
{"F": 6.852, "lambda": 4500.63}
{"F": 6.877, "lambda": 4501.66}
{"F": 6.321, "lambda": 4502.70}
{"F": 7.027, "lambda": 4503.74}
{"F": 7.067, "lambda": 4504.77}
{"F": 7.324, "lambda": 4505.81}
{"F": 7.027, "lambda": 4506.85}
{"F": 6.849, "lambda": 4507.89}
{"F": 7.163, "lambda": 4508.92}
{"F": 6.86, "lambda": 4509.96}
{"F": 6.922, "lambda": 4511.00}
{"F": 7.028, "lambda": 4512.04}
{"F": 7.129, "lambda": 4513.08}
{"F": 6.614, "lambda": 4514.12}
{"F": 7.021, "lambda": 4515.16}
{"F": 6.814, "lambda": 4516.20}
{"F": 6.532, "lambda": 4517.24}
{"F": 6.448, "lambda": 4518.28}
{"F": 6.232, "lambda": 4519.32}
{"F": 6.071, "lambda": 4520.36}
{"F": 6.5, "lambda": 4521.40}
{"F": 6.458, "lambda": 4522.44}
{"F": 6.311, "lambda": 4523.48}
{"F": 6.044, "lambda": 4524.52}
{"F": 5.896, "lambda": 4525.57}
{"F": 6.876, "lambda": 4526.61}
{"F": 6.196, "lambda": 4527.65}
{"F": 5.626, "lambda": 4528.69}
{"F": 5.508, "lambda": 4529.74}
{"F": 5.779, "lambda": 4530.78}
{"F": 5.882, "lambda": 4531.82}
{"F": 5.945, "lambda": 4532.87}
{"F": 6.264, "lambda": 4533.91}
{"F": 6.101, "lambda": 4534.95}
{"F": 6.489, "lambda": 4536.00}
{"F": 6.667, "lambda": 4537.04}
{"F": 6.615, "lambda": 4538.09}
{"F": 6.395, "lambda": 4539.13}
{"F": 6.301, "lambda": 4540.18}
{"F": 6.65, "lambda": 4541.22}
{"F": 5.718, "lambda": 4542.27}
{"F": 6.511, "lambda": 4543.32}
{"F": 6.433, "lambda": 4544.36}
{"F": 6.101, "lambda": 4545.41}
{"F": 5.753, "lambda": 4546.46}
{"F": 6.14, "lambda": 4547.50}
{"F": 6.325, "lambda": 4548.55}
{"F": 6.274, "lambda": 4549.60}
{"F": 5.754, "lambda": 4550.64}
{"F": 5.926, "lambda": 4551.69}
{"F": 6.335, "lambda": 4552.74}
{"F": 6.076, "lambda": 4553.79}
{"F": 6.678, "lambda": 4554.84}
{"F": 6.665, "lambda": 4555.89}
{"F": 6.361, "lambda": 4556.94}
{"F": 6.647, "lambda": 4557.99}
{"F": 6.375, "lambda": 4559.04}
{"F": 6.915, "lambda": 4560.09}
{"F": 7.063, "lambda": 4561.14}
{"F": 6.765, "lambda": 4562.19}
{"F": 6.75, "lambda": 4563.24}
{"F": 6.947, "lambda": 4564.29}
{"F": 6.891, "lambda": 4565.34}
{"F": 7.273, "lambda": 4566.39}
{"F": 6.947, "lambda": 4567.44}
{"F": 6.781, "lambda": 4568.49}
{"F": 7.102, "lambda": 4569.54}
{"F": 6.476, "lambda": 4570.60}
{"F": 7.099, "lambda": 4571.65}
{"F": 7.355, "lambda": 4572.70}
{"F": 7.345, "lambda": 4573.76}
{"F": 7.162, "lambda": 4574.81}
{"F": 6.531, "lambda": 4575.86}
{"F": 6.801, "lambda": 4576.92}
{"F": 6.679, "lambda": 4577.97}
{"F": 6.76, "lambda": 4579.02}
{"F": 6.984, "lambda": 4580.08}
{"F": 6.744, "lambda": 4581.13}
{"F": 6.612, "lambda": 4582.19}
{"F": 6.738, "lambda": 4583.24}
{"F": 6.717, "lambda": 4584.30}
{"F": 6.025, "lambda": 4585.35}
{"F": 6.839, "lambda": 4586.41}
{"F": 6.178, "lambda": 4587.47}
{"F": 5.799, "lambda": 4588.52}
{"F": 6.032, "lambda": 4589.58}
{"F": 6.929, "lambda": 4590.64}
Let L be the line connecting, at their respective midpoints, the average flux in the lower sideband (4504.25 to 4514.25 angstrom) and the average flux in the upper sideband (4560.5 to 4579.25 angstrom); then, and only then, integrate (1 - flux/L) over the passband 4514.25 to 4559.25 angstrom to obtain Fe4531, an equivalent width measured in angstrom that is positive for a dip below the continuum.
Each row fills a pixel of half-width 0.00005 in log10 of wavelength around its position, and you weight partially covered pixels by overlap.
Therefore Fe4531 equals 4.5 angstrom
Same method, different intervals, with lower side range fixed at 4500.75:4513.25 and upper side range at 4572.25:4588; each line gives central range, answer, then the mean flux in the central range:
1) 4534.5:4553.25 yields 1.7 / 6.25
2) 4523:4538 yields 1.7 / 6.13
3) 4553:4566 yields 0.3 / 6.68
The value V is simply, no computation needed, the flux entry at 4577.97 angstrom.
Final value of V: 6.679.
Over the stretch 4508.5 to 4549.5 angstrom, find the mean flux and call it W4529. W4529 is 6.36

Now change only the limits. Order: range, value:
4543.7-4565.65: 6.43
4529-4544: 6.2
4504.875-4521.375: 6.8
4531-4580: 6.54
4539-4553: 6.18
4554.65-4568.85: 6.79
